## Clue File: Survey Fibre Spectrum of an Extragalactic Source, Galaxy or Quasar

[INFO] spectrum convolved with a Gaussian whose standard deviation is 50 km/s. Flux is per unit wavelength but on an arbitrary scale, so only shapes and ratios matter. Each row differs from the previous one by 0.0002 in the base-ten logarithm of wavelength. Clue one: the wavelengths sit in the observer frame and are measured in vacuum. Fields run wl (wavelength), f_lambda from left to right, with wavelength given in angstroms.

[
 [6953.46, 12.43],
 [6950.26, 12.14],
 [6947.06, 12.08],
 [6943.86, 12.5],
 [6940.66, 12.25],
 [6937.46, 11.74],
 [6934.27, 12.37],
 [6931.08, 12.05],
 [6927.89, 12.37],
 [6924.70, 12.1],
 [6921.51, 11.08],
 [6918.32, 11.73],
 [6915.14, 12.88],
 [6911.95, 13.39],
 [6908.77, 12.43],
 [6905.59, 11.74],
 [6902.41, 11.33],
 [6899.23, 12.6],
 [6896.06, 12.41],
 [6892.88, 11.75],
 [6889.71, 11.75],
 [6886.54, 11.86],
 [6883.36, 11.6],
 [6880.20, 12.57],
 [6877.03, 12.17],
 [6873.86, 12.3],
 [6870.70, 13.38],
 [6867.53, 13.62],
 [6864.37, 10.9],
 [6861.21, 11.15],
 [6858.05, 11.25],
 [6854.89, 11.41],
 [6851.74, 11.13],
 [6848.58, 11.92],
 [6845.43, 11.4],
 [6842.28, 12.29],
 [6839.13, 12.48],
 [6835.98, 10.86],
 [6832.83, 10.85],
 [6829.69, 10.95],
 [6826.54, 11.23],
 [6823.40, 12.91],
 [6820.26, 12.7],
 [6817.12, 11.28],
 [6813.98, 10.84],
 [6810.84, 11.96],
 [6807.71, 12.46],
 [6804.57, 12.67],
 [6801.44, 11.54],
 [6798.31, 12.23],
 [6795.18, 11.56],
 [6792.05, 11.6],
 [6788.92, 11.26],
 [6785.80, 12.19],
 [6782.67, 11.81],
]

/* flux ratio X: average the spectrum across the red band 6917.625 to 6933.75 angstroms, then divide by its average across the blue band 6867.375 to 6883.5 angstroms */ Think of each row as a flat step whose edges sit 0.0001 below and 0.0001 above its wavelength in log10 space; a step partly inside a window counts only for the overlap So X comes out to 0.94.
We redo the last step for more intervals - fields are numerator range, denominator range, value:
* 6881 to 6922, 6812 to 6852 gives 1.04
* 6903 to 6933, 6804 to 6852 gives 1.04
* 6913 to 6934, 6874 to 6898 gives 1.00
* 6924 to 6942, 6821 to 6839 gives 1.06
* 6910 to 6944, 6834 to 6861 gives 1.06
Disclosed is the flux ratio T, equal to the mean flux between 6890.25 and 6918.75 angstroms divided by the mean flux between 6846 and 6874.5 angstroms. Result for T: 1.0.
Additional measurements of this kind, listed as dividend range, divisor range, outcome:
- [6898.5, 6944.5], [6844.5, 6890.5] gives 1.02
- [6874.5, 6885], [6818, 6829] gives 1.00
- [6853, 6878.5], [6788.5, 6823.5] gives 1.01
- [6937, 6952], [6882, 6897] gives 1.03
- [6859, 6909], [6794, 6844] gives 1.02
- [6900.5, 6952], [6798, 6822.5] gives 1.01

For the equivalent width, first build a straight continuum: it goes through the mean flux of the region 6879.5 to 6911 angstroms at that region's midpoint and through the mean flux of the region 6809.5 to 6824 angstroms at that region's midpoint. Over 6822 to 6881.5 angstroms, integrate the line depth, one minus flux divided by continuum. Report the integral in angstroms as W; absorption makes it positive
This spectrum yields 0.6 angstroms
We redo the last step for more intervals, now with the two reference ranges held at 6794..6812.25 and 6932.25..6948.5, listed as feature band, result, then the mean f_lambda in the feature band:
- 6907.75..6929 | -0.2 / 12.3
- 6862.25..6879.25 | -0.4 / 12.4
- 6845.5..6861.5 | 1.0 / 11.4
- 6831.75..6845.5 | 0.6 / 11.6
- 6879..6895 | 0.3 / 11.9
